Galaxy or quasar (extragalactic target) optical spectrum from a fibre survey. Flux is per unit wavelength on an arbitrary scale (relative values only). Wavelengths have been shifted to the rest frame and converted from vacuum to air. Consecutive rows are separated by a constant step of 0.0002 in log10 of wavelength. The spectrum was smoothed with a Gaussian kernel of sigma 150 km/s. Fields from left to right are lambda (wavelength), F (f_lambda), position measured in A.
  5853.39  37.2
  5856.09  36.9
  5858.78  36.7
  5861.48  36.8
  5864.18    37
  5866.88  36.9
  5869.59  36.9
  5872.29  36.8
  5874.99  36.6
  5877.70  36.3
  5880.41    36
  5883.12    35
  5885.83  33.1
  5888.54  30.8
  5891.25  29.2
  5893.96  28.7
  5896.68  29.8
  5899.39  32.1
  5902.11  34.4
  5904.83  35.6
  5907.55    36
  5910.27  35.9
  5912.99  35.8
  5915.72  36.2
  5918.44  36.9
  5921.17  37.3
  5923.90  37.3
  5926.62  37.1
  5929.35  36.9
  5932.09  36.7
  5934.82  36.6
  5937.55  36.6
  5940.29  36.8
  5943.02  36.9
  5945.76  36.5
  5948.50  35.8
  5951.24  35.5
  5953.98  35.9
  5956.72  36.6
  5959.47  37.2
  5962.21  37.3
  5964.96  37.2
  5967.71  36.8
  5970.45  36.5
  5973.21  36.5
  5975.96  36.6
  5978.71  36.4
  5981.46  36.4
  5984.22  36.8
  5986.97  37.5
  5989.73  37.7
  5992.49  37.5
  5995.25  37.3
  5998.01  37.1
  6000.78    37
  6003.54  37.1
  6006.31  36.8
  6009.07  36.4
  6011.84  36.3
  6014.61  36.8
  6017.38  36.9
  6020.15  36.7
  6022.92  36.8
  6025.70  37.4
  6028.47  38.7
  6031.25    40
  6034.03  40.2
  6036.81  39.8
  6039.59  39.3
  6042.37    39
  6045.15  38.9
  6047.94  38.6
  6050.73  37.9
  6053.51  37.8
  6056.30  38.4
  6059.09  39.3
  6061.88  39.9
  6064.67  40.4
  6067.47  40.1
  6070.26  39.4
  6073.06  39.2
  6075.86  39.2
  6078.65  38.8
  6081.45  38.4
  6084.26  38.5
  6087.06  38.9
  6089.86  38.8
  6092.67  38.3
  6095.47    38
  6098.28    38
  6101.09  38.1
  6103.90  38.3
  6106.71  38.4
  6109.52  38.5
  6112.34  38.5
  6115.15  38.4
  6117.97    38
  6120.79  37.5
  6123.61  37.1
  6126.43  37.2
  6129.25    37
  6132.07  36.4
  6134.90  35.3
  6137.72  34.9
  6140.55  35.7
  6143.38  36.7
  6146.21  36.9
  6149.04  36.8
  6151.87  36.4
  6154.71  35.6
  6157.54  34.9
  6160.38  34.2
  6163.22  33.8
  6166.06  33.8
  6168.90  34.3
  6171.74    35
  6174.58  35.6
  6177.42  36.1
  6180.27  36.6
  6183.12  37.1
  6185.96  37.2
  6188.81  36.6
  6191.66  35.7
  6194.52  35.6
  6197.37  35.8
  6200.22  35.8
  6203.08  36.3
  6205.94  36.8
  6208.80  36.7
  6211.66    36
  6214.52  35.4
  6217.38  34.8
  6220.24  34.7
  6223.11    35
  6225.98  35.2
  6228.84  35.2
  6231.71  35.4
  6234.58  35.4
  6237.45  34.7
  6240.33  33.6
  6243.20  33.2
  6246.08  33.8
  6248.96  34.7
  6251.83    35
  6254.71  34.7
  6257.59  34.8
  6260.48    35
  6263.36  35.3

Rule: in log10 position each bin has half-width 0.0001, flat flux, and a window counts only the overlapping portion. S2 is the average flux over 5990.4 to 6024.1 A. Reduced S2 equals 36.9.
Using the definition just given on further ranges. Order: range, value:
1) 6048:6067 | 39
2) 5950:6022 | 36.8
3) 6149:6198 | 35.6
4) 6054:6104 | 38.9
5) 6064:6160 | 37.7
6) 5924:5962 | 36.6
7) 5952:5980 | 36.7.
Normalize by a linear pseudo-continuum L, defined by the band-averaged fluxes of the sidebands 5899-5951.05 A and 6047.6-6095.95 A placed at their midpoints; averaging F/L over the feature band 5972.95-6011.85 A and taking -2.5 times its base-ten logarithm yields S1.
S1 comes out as 0.02 mag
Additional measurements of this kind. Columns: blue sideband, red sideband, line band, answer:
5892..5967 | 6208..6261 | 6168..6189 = -0.03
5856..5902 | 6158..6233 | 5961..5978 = -0.06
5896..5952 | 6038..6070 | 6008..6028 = 0.04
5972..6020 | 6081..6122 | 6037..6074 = -0.04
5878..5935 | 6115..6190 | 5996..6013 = -0.05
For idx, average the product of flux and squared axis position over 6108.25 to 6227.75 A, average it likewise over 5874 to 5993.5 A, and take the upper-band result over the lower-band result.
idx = 1.09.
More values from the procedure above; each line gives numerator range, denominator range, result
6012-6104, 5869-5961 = 1.15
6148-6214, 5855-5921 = 1.13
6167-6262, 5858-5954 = 1.11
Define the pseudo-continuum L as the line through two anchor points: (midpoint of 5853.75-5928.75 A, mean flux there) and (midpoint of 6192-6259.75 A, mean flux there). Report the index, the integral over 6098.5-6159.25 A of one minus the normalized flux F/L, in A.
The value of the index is -3.2 A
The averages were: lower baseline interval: 35.2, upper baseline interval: 35.2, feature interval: 37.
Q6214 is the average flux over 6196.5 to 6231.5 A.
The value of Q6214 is 35.6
